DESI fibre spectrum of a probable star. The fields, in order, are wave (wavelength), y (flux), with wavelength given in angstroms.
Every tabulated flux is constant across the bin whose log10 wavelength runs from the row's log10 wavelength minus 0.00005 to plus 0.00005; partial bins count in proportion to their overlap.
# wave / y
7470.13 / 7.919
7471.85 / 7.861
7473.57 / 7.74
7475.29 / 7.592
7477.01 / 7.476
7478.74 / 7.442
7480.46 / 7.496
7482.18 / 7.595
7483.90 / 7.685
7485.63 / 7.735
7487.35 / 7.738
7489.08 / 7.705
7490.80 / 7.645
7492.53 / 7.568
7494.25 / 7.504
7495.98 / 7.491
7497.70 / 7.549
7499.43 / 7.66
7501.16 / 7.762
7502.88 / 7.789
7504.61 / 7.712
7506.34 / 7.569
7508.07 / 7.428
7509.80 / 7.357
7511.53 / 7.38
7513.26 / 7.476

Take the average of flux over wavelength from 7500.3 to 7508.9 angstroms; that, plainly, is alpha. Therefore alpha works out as 7.65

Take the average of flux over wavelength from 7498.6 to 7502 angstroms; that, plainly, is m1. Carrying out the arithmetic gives 7.7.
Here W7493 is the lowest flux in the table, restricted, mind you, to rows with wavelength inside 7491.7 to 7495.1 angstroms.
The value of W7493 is 7.504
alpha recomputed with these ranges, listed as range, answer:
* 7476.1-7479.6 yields 7.45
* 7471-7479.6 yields 7.62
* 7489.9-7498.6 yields 7.56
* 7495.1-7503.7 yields 7.65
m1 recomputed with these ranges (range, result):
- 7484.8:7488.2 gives 7.75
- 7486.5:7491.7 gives 7.69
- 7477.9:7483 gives 7.52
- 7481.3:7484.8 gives 7.64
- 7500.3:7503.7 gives 7.79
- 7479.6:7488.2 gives 7.65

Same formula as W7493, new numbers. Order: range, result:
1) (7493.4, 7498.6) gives 7.491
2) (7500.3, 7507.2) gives 7.569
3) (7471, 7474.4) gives 7.74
